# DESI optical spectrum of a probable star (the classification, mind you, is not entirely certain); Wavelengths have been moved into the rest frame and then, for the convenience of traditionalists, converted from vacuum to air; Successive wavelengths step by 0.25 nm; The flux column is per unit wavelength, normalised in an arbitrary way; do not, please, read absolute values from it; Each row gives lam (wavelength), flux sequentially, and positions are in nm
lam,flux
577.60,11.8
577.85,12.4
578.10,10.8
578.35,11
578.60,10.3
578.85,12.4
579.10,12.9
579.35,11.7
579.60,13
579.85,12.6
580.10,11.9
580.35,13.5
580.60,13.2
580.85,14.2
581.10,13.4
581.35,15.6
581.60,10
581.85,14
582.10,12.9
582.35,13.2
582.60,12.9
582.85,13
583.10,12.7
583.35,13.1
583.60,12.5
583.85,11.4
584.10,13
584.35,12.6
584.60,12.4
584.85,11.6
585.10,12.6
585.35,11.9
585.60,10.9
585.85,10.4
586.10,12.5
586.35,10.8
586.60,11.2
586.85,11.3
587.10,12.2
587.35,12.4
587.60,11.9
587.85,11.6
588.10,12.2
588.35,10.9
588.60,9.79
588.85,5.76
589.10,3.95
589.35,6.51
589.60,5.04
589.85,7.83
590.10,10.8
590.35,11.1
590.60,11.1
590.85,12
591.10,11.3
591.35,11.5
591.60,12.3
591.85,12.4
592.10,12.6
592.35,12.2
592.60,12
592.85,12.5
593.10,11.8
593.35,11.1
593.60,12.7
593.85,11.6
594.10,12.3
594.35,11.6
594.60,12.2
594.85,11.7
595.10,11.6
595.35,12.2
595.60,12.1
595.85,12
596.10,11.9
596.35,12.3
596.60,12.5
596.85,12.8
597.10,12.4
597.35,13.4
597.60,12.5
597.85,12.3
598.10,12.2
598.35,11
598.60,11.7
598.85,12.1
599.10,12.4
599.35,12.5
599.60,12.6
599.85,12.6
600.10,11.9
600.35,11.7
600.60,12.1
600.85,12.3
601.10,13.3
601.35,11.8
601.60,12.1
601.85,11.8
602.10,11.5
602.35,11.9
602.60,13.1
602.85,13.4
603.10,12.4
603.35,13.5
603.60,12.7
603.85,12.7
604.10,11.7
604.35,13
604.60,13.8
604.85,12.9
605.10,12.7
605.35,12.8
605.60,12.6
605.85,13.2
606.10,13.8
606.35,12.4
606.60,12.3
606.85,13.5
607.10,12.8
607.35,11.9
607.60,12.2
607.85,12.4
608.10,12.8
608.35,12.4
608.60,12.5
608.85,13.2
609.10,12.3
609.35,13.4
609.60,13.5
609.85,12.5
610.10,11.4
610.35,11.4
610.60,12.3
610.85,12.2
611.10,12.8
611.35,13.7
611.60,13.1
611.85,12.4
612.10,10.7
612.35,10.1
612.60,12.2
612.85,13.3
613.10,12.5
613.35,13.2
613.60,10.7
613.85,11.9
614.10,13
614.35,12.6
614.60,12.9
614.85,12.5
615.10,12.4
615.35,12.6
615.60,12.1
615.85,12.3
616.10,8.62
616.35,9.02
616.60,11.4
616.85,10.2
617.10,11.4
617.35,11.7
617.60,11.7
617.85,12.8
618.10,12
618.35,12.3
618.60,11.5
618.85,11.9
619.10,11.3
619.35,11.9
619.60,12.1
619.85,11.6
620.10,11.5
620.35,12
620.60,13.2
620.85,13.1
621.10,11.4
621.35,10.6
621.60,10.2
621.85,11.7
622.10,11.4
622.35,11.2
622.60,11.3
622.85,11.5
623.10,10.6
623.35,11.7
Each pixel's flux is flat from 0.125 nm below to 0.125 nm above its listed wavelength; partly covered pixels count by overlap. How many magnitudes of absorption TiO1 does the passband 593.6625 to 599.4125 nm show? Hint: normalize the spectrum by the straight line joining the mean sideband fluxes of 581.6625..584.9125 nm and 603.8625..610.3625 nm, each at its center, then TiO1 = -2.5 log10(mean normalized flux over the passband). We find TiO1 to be 0.05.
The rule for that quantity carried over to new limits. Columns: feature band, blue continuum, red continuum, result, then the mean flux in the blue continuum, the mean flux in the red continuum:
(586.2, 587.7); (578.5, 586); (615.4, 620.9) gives 0.07 mag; 12.5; 11.6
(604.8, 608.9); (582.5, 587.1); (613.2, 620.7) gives -0.07 mag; 12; 11.8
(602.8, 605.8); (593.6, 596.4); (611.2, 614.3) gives -0.06 mag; 12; 12.2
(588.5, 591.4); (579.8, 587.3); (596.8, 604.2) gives 0.37 mag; 12.4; 12.3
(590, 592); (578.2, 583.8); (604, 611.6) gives 0.10 mag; 12.7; 12.7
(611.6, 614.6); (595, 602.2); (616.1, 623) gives -0.04 mag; 12.2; 11.5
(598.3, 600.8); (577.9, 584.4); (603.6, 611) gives 0.05 mag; 12.6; 12.6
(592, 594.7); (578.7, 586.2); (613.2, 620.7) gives 0.03 mag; 12.6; 11.8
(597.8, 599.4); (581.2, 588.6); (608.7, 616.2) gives 0.02 mag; 12.2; 12.3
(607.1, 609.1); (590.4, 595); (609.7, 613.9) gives -0.03 mag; 11.9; 12.2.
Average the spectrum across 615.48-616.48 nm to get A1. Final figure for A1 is 10.5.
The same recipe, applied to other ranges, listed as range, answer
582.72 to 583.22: 12.9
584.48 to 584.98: 12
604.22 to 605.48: 13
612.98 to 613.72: 12.1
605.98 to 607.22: 13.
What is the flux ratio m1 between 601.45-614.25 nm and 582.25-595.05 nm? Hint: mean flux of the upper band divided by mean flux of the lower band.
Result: 1.11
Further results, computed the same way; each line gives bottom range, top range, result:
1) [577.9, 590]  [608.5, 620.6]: 1.04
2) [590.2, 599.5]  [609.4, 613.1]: 1.02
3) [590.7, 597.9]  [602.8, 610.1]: 1.05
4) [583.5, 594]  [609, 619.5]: 1.09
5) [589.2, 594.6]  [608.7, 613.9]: 1.12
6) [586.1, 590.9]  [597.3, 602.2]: 1.22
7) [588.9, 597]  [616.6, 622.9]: 1.05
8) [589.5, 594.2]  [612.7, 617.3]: 1.05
